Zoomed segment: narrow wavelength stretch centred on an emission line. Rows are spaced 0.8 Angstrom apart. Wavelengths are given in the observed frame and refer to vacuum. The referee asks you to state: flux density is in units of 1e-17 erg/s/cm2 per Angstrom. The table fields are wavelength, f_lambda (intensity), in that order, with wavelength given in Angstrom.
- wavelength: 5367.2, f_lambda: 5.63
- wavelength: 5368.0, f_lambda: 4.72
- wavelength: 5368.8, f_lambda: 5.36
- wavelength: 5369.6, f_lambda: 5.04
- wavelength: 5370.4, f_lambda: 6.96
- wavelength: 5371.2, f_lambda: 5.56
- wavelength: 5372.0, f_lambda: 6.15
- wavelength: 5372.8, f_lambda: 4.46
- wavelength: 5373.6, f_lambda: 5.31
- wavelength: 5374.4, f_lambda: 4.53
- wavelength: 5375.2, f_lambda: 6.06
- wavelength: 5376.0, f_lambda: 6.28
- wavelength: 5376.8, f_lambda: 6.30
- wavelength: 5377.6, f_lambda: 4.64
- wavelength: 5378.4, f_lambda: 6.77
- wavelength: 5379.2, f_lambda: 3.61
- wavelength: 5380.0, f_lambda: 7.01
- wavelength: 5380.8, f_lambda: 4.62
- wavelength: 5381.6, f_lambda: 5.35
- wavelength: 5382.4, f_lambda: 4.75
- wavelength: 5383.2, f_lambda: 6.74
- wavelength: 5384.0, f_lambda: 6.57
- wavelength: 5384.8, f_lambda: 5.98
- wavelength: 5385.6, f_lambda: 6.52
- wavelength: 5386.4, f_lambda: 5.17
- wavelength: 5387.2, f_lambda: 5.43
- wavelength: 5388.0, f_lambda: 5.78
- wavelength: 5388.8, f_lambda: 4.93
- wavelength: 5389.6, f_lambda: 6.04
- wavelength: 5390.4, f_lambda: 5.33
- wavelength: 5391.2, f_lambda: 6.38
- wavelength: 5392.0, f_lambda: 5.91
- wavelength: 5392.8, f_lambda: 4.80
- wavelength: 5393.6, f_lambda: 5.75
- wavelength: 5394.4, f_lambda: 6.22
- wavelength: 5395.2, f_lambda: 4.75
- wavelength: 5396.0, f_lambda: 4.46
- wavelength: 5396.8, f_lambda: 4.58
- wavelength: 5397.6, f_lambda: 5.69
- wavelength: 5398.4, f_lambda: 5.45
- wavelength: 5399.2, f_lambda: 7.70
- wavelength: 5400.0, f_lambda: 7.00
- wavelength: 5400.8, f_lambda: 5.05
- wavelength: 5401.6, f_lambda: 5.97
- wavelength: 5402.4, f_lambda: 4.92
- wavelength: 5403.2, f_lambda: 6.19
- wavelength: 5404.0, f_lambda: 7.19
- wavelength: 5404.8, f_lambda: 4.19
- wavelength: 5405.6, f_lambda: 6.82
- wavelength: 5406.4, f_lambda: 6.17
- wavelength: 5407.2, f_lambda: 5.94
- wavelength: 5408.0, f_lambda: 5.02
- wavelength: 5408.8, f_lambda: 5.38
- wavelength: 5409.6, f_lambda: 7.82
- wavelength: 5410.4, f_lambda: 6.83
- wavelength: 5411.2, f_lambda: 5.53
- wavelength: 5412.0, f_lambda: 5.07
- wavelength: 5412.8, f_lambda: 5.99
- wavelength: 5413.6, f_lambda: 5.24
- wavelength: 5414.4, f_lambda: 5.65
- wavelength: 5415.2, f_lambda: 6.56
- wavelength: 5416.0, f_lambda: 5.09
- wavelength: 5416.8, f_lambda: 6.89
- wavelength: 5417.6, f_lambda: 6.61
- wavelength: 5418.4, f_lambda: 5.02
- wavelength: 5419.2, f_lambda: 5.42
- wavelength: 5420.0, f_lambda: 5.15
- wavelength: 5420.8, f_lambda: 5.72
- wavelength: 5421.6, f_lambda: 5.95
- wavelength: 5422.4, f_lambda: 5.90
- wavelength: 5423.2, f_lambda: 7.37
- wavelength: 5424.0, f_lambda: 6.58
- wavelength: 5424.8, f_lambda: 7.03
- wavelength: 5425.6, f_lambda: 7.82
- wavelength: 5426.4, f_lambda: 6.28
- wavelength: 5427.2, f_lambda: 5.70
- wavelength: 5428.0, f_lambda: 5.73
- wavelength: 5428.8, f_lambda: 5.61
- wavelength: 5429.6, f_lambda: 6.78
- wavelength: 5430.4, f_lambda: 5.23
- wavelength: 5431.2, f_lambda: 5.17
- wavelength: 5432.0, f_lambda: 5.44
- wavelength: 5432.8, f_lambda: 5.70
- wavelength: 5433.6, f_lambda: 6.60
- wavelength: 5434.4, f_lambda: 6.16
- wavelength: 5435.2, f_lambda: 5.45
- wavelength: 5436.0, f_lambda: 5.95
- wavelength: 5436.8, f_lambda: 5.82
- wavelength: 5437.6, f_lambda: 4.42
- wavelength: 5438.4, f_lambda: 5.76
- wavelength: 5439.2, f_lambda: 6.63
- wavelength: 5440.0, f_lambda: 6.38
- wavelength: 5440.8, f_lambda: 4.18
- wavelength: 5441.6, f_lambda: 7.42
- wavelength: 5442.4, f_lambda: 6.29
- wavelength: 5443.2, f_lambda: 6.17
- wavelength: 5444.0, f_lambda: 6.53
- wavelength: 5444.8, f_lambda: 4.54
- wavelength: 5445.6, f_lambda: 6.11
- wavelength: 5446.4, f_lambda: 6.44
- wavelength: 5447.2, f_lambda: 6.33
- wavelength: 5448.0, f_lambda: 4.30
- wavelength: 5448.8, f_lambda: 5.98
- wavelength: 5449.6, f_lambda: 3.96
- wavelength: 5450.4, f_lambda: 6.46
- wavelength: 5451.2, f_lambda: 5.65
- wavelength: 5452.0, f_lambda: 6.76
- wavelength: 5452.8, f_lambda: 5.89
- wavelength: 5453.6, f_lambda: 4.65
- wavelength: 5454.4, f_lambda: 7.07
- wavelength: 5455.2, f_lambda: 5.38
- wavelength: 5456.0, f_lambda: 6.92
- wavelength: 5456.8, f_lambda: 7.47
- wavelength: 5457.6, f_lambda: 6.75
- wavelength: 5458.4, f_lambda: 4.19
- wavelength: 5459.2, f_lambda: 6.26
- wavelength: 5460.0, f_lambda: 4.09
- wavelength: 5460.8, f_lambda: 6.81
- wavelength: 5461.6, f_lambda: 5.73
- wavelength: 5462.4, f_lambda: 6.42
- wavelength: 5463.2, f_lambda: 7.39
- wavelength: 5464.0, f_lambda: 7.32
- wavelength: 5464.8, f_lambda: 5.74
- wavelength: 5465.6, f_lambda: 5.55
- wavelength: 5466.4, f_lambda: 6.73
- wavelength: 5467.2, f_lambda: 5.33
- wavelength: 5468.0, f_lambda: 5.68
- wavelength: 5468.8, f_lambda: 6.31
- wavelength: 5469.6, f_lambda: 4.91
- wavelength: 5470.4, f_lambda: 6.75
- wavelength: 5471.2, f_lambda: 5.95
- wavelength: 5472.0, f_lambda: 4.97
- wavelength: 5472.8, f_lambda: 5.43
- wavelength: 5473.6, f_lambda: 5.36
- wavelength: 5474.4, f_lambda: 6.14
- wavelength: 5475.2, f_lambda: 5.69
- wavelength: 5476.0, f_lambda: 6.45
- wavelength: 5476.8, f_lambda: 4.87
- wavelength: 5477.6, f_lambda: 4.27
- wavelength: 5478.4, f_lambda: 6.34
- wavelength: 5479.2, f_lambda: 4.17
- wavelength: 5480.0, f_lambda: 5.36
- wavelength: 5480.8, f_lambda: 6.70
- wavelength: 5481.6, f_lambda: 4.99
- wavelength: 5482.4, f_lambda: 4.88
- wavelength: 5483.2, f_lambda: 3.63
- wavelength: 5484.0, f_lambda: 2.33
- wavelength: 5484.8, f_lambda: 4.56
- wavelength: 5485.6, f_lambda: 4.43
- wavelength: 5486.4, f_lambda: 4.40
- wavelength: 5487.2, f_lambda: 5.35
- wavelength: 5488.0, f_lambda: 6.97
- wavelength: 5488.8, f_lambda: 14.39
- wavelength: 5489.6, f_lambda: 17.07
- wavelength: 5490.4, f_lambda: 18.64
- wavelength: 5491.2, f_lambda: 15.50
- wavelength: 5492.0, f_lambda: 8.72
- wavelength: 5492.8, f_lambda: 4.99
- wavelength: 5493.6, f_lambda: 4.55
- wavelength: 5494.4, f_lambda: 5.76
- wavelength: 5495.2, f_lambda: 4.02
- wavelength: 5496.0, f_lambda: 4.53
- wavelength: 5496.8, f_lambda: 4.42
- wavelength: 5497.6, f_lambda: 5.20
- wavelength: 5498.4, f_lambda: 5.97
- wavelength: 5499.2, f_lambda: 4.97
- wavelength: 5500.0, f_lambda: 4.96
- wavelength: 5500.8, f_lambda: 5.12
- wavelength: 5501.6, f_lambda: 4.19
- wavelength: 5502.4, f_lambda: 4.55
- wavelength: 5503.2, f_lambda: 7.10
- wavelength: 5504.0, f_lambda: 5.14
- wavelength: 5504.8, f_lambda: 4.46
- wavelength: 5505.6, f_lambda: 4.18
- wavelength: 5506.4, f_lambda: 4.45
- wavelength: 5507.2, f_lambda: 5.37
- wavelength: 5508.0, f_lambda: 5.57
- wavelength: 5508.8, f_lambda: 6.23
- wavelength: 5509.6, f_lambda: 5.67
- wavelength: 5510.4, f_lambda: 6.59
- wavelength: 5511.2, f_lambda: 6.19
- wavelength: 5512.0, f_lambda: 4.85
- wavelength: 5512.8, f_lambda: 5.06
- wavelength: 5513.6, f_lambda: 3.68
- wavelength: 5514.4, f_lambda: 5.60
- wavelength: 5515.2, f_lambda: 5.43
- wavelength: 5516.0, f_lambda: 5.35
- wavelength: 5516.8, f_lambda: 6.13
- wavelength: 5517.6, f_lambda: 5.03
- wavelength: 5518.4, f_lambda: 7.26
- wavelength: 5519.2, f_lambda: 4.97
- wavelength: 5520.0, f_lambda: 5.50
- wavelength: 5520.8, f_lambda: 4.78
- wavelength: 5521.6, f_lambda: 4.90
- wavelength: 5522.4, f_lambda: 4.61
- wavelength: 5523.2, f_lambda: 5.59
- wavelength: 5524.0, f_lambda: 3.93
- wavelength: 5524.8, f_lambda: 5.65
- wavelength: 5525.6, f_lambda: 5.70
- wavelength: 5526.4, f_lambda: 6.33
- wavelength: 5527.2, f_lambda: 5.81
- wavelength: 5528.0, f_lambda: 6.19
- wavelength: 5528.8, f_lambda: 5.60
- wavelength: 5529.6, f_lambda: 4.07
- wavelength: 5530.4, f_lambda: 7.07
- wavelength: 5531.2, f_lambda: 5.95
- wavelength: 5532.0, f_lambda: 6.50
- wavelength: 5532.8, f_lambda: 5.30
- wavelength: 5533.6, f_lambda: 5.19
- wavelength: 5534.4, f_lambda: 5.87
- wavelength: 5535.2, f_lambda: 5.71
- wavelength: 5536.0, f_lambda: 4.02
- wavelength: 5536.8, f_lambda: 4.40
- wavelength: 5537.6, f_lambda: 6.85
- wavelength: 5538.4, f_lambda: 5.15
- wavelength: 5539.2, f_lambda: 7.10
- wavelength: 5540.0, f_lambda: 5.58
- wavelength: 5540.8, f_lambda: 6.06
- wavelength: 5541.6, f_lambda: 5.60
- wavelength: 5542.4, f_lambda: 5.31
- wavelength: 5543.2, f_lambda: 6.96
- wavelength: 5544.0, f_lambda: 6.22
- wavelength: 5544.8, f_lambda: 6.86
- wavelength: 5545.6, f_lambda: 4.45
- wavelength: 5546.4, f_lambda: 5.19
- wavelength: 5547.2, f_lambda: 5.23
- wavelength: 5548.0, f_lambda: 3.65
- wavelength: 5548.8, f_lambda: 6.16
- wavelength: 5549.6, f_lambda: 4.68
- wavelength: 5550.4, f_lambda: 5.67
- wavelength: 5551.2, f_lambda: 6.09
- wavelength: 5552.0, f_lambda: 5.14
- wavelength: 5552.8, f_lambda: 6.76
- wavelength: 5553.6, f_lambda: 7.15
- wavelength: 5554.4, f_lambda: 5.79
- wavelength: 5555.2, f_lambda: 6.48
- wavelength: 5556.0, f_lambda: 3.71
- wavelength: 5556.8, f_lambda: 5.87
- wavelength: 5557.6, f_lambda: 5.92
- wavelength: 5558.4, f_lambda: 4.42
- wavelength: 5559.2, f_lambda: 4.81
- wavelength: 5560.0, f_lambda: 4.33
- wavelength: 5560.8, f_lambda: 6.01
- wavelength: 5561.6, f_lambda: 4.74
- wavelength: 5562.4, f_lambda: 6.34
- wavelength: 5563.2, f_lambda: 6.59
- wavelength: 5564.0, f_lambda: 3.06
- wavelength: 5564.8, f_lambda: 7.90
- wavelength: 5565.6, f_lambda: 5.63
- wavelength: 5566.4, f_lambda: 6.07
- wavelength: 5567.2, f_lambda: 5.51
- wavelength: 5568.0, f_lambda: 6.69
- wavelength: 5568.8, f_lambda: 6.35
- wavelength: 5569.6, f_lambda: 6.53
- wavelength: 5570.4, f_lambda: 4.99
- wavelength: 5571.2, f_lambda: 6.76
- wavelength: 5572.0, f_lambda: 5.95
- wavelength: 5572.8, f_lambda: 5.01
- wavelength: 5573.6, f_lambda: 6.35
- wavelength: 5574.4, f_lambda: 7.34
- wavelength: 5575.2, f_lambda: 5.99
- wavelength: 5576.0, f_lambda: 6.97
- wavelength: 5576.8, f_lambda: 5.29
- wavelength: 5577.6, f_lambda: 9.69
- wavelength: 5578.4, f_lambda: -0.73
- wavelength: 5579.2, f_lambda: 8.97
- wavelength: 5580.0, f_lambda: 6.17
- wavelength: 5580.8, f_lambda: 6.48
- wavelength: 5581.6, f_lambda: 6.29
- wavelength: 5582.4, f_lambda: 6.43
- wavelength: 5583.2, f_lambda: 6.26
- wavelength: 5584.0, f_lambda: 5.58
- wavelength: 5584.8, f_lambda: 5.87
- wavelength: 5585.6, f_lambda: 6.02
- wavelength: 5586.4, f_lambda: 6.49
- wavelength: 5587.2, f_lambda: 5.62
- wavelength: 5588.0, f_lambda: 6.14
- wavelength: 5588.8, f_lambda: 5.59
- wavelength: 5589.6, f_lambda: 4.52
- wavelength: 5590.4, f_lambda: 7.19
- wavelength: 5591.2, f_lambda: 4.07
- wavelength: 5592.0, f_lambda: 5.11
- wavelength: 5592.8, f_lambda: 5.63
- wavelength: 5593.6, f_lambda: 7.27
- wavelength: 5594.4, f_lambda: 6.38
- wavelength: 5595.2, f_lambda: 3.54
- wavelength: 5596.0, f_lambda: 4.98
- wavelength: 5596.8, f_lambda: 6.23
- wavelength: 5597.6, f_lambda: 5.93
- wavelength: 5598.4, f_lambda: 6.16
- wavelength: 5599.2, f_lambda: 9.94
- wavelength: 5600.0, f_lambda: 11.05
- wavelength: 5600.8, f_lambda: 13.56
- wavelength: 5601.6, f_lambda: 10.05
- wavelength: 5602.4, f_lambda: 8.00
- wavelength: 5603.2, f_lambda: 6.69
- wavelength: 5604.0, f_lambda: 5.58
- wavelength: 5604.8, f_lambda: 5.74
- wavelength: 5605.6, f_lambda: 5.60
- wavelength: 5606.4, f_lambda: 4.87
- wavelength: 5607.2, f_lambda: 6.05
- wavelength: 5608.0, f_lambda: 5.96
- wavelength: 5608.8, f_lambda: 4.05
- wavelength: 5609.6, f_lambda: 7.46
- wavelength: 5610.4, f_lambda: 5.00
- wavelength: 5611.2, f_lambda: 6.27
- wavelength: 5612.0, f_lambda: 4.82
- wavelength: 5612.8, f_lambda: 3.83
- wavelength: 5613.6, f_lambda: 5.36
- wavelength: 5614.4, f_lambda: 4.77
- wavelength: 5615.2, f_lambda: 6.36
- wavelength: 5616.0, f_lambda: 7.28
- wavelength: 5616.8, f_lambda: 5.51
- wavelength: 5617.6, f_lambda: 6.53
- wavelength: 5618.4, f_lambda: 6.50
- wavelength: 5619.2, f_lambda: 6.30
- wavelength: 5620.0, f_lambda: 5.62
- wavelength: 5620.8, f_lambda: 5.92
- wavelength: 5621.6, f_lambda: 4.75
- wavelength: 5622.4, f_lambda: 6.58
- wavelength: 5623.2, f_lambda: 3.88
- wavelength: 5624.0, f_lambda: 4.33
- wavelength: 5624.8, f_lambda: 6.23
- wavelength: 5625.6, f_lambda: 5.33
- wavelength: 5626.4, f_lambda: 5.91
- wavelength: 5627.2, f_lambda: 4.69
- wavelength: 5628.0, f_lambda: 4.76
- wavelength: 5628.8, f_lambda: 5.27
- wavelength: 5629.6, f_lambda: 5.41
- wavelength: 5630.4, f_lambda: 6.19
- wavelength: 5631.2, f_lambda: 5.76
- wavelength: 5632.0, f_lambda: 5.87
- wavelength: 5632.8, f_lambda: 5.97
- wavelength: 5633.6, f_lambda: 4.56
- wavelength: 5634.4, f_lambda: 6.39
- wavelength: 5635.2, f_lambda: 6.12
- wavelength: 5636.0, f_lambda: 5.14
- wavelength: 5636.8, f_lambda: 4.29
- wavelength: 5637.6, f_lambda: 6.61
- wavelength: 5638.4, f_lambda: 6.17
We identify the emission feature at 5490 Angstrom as Hbeta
